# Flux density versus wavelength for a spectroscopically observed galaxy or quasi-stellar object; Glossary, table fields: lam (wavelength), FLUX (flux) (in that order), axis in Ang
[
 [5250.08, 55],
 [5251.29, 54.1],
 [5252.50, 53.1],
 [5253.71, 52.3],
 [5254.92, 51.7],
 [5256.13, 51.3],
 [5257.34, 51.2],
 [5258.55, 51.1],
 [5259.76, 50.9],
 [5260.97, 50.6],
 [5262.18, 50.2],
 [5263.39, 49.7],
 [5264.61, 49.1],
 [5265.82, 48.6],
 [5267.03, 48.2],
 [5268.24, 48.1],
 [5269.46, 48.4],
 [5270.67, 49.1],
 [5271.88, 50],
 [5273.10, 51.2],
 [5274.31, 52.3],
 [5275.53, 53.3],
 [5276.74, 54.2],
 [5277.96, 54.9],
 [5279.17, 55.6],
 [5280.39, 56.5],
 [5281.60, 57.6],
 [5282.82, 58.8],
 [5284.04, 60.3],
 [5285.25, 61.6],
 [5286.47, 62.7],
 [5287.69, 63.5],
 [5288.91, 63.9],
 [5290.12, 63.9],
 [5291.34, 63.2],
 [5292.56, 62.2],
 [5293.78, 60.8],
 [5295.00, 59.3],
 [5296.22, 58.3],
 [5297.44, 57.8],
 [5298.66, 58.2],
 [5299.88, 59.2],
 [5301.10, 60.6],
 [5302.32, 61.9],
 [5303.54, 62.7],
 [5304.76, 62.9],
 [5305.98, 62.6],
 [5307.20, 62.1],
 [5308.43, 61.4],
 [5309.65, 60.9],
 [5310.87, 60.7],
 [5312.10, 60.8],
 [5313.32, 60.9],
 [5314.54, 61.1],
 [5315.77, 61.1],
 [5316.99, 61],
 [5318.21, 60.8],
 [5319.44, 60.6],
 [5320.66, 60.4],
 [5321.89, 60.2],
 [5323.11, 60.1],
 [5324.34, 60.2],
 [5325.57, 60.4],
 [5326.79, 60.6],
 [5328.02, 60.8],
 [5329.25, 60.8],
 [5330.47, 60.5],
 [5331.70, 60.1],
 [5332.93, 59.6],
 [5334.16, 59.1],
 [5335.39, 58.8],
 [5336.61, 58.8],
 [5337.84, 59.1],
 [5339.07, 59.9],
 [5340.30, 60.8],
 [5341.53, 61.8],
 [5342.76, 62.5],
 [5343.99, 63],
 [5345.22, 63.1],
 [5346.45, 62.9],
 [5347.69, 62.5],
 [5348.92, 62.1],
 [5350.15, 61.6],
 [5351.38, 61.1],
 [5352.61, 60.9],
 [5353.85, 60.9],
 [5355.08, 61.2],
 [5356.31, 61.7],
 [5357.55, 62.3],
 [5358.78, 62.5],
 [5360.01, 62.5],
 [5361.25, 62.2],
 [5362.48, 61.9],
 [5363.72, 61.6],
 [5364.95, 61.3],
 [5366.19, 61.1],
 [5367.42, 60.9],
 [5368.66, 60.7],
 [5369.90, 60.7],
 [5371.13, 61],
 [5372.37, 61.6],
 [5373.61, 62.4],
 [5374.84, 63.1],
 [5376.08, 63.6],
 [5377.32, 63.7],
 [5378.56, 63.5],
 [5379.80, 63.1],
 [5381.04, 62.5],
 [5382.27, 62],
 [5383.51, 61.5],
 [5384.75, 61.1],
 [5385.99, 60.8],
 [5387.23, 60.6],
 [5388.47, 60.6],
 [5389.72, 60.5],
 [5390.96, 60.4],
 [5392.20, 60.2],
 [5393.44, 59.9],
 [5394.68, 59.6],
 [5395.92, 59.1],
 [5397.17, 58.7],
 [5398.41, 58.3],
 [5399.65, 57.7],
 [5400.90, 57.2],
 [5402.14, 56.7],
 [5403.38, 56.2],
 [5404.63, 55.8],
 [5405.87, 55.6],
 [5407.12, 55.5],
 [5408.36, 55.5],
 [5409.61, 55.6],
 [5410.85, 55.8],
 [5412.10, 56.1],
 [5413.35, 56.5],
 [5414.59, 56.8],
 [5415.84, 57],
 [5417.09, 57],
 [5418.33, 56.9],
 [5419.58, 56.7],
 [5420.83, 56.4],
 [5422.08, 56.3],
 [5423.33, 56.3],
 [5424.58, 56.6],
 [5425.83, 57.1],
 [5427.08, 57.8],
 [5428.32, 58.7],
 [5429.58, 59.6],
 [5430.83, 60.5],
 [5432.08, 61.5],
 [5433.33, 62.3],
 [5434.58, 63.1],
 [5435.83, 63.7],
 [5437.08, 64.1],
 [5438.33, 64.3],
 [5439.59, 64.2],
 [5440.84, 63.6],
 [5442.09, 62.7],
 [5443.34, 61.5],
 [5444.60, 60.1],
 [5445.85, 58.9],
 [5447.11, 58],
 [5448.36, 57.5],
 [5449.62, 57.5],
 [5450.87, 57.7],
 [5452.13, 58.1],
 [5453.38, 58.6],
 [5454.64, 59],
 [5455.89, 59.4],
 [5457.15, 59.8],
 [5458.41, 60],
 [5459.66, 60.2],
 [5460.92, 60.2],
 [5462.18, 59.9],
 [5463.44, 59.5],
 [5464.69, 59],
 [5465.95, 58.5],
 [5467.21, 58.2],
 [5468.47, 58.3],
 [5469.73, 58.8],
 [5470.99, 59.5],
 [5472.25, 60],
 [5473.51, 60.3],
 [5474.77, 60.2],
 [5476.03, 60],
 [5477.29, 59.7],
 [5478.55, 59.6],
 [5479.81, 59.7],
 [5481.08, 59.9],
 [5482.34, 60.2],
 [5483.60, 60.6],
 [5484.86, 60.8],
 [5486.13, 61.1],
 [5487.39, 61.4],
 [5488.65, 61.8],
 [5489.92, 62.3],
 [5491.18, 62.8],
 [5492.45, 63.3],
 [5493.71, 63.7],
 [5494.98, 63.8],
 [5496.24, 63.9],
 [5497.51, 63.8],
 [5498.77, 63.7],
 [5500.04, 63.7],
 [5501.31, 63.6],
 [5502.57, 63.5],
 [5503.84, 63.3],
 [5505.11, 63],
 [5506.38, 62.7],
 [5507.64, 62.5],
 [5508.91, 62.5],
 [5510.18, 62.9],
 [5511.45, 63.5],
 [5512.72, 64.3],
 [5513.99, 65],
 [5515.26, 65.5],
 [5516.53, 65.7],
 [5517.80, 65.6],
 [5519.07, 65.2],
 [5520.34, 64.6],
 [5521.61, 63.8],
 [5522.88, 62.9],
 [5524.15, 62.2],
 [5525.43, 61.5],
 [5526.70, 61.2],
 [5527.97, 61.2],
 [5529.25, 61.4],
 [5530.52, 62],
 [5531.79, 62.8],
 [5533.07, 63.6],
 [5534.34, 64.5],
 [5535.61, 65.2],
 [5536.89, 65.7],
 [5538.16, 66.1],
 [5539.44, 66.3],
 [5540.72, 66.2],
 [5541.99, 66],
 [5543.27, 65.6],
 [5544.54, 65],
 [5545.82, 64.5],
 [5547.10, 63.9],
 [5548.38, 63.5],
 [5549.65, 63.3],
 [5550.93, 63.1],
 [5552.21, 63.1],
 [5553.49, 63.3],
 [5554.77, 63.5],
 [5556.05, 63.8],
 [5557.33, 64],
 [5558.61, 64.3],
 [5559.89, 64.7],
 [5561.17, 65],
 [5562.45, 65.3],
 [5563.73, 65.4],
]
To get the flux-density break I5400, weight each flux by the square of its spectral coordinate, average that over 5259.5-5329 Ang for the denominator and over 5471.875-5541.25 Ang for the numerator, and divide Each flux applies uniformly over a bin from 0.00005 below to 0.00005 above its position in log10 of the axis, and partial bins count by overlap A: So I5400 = 1.2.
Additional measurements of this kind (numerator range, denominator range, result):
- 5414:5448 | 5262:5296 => 1.13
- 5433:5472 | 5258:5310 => 1.13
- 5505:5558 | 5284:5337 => 1.14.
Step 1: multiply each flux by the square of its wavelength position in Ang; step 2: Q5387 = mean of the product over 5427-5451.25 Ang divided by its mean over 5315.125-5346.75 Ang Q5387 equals 1.0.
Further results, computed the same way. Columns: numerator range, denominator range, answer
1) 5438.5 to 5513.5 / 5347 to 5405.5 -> 1.04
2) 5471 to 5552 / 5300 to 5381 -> 1.09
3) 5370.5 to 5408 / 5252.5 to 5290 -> 1.17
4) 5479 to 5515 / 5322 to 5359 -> 1.09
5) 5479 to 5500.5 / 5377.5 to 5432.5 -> 1.10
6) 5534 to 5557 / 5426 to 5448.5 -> 1.10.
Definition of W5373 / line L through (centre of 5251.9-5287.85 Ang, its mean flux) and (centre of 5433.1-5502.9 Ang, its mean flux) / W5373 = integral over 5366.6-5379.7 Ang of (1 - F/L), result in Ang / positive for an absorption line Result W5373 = -1.1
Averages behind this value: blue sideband 53.1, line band 62.1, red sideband 60.9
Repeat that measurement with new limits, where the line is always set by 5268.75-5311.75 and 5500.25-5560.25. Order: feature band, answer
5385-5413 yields 1.35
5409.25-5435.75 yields 1.52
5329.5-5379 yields -1.18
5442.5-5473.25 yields 1.55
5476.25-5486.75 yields 0.44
